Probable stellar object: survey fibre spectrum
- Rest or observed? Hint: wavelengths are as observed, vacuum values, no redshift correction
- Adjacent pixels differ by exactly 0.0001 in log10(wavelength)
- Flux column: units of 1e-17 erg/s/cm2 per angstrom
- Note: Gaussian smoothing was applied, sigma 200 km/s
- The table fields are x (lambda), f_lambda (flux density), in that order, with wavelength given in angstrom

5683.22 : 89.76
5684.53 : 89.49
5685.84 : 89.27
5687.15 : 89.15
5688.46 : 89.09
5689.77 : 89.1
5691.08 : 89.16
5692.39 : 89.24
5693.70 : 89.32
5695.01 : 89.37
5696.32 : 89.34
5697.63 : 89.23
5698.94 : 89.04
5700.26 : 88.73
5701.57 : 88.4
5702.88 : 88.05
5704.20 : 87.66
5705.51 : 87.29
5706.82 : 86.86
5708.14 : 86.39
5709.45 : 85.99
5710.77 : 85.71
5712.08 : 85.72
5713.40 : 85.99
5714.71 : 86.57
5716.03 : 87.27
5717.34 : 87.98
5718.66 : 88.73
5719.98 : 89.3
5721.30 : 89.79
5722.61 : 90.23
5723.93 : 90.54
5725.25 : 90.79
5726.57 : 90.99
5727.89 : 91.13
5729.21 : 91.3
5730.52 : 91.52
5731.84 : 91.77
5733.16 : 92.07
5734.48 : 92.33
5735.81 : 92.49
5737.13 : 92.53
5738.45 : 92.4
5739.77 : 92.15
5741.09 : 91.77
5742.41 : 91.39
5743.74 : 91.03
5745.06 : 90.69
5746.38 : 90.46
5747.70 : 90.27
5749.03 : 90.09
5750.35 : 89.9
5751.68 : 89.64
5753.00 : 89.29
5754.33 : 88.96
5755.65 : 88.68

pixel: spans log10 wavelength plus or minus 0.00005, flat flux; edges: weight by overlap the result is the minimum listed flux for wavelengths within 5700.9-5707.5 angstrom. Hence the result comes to 86.86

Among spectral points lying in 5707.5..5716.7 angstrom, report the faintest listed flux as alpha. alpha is 85.71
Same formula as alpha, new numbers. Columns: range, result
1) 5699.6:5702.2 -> 88.4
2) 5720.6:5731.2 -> 89.79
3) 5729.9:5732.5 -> 91.52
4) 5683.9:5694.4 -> 89.09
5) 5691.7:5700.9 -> 88.73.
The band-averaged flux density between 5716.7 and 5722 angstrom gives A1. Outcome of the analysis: 88.9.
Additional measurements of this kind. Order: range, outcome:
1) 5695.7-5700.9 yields 89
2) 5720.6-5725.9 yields 90.3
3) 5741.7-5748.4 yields 90.7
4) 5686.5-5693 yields 89.2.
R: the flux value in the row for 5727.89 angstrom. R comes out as 91.13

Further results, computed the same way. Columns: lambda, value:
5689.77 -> 89.1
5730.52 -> 91.52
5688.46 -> 89.09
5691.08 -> 89.16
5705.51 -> 87.29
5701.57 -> 88.4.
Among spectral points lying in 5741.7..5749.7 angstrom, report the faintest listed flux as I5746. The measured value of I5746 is 90.09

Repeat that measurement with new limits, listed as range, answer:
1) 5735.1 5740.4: 92.15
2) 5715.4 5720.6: 87.27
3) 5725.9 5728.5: 90.99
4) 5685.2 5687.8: 89.15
